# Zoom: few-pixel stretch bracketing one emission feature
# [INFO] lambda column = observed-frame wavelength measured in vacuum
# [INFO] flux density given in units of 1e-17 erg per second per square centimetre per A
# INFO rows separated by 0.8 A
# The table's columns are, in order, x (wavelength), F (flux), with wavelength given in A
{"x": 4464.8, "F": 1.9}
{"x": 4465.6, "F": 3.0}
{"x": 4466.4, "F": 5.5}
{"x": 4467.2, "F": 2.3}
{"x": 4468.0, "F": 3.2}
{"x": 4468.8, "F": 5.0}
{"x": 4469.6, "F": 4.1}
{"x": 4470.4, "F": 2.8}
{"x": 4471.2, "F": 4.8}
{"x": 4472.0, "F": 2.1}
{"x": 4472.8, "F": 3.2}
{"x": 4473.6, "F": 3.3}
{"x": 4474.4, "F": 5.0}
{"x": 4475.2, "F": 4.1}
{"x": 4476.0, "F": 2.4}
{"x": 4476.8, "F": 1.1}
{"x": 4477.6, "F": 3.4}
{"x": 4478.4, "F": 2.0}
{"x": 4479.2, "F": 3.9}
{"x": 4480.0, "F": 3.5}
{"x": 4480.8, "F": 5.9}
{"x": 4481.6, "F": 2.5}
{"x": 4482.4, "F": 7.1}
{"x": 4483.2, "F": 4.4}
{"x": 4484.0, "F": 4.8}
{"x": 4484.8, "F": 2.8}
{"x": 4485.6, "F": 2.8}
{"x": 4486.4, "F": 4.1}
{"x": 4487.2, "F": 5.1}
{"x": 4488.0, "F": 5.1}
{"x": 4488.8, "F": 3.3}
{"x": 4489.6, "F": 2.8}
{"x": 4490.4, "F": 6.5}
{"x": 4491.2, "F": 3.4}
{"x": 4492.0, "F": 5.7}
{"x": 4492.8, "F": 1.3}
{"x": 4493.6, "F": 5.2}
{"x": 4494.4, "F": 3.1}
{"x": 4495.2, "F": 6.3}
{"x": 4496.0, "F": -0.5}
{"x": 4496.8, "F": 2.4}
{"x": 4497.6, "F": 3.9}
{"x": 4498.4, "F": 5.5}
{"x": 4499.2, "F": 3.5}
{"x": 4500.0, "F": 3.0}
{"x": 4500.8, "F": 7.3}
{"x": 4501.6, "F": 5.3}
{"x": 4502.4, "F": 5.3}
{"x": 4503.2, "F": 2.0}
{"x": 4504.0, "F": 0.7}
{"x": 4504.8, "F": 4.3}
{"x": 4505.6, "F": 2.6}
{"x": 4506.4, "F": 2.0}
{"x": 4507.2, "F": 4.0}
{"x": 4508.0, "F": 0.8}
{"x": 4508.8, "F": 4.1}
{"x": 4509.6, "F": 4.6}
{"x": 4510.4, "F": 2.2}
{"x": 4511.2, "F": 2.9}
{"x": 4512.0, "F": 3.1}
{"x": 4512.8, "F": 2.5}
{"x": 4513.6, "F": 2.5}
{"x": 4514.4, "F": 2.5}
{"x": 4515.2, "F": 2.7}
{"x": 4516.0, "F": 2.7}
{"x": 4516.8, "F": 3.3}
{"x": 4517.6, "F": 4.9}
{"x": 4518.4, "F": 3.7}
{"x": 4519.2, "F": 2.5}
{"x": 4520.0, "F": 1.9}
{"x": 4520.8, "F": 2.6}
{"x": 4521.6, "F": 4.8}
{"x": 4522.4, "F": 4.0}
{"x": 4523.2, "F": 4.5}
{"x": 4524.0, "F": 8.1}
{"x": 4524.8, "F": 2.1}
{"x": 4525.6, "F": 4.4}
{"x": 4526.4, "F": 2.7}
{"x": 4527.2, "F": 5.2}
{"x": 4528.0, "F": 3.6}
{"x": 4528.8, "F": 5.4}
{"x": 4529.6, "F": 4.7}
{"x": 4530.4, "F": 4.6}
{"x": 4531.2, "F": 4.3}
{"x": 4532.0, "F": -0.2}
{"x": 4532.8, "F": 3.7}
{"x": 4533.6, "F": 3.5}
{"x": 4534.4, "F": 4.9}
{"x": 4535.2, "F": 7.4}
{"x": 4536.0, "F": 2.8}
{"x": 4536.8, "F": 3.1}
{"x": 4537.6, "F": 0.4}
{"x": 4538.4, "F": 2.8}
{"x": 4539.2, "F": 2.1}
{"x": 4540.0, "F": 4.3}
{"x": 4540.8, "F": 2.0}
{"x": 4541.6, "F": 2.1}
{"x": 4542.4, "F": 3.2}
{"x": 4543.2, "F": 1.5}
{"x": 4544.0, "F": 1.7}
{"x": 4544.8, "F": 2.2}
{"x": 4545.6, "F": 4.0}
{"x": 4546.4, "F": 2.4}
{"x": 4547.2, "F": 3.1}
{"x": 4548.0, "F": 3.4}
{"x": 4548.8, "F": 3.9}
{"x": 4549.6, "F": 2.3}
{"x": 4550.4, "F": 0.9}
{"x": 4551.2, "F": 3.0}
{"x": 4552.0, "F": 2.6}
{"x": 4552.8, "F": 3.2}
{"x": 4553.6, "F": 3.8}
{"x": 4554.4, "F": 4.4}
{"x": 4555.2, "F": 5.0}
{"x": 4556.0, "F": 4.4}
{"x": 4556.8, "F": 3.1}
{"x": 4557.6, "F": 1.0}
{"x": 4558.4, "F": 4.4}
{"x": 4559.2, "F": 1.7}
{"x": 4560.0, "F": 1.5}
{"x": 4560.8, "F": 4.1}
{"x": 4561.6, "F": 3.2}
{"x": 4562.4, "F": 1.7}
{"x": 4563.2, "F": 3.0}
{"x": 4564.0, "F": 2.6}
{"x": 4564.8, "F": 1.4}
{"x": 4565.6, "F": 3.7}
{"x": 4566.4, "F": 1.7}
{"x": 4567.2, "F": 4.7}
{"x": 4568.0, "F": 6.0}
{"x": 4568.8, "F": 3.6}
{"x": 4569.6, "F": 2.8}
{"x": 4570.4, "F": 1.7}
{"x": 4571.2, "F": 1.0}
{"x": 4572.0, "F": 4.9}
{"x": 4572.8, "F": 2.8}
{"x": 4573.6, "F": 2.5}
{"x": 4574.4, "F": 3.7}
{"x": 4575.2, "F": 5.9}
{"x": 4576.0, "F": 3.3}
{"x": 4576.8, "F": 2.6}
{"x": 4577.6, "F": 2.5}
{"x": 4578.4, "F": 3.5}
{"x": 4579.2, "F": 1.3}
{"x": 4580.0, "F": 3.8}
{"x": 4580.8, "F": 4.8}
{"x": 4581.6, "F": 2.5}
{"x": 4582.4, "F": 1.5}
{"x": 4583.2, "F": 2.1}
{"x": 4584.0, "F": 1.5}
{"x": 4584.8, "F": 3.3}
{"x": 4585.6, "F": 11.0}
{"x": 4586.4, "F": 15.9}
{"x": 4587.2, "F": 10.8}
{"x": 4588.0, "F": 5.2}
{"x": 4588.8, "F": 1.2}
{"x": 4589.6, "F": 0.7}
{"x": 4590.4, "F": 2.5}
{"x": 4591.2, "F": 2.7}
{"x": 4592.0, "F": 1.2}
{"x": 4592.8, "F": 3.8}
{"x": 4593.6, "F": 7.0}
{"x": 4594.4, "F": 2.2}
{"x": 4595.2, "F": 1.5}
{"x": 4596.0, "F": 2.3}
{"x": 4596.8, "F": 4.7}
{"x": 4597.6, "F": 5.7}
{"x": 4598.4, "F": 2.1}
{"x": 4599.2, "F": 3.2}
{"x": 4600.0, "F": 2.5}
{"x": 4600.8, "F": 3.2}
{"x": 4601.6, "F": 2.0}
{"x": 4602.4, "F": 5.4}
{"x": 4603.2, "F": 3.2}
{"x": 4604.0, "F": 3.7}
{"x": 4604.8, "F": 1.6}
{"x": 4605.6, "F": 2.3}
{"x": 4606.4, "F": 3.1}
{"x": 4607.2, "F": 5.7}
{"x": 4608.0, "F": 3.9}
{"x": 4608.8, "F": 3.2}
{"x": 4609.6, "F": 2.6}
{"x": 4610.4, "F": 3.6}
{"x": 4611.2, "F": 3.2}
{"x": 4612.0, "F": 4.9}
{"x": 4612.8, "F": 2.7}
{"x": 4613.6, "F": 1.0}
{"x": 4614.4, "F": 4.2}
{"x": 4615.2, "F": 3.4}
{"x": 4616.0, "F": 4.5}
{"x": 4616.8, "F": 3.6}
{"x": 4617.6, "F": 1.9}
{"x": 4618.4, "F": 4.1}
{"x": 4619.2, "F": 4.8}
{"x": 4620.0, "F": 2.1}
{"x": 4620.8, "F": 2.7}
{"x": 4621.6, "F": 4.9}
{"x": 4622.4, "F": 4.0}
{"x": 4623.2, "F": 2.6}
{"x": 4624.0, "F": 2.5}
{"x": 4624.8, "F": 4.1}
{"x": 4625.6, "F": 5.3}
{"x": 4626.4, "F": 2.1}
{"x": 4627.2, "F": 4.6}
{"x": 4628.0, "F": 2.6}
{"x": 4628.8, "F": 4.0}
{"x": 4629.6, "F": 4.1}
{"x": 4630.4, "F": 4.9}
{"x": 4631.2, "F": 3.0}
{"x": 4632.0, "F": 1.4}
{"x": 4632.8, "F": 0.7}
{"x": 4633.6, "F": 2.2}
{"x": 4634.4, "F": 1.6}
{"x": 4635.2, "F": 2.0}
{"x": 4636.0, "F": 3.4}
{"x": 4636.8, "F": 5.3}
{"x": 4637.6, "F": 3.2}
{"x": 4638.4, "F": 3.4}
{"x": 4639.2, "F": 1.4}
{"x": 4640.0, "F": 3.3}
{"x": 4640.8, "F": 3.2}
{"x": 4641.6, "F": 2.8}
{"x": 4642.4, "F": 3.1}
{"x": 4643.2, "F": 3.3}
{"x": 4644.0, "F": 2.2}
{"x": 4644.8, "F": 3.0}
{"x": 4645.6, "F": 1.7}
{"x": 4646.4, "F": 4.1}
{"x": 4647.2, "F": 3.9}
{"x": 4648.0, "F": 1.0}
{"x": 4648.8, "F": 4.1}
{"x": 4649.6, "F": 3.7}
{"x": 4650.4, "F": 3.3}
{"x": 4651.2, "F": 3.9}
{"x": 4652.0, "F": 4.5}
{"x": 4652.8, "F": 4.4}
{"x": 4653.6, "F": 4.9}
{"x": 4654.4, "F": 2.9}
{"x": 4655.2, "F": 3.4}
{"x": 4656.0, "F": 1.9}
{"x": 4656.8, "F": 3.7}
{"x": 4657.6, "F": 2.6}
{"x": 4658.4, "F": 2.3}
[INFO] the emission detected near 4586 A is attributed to H-gamma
